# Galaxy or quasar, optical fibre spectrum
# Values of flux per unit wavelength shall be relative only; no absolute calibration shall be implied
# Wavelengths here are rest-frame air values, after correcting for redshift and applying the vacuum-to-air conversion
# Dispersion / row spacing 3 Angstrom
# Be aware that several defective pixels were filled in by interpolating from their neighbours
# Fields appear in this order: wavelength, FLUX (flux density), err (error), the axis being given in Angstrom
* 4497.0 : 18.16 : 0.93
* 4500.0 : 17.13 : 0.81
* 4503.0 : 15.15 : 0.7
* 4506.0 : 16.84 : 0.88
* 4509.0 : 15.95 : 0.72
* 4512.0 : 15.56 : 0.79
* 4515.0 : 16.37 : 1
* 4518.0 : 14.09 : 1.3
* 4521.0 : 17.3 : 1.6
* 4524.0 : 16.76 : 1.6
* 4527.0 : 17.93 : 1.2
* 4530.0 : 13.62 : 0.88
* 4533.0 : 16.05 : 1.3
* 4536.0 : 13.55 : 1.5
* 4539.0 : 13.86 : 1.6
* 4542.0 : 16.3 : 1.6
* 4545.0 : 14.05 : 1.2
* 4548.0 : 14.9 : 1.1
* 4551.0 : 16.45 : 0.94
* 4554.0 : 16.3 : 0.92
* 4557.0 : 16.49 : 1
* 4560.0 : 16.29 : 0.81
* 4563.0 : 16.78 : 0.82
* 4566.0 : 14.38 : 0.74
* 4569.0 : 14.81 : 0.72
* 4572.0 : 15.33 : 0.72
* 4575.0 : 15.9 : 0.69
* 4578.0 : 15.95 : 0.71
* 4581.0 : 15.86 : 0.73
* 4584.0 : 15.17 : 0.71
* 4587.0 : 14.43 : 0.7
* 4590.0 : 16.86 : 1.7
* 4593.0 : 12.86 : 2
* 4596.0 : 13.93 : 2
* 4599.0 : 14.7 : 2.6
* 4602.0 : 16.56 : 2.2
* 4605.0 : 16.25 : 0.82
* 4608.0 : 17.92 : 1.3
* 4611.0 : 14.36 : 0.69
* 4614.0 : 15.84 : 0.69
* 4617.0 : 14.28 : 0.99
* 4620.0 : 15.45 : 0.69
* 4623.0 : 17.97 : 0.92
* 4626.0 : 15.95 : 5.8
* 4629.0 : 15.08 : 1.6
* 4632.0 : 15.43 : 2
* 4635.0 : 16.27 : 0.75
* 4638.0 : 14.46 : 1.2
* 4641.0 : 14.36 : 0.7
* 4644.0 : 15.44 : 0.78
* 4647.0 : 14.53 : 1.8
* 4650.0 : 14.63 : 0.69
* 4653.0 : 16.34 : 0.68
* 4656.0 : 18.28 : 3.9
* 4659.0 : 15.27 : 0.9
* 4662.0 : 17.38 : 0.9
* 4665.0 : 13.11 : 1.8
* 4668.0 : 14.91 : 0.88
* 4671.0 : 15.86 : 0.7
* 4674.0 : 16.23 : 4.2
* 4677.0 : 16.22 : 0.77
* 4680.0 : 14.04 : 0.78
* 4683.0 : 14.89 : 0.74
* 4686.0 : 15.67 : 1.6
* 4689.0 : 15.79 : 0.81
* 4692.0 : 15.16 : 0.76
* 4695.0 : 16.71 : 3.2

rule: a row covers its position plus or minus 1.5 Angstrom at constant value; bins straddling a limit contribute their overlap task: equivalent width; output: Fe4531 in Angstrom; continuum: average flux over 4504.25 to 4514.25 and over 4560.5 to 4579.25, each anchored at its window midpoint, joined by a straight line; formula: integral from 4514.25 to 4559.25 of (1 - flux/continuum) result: 0.7 Angstrom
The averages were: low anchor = 16.1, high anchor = 15.6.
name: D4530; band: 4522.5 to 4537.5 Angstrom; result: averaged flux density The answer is 15.6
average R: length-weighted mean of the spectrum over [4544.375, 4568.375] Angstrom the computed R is 15.7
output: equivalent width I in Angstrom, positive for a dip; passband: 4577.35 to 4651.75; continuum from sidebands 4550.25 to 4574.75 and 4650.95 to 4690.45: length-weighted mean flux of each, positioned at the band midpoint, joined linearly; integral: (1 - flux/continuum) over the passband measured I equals 1.8 Angstrom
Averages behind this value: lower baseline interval 15.8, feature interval 15.4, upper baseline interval 15.7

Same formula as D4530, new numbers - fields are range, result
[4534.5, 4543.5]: 14.6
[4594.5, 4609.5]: 15.9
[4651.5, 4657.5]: 17.3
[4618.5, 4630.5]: 16.1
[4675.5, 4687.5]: 15.2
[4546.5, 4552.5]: 15.7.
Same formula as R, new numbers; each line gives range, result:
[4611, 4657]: 15.6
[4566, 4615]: 15.4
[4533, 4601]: 15.3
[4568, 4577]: 15.4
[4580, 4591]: 15.5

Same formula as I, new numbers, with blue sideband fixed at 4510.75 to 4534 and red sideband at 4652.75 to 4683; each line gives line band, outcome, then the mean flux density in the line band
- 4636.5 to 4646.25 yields 0.62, 14.7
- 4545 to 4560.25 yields 0.04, 15.9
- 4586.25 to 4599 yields 1.04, 14.5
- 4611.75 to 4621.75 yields 0.38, 15.2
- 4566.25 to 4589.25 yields 0.75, 15.3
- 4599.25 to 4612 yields -0.31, 16.2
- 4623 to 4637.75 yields -0.04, 15.8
